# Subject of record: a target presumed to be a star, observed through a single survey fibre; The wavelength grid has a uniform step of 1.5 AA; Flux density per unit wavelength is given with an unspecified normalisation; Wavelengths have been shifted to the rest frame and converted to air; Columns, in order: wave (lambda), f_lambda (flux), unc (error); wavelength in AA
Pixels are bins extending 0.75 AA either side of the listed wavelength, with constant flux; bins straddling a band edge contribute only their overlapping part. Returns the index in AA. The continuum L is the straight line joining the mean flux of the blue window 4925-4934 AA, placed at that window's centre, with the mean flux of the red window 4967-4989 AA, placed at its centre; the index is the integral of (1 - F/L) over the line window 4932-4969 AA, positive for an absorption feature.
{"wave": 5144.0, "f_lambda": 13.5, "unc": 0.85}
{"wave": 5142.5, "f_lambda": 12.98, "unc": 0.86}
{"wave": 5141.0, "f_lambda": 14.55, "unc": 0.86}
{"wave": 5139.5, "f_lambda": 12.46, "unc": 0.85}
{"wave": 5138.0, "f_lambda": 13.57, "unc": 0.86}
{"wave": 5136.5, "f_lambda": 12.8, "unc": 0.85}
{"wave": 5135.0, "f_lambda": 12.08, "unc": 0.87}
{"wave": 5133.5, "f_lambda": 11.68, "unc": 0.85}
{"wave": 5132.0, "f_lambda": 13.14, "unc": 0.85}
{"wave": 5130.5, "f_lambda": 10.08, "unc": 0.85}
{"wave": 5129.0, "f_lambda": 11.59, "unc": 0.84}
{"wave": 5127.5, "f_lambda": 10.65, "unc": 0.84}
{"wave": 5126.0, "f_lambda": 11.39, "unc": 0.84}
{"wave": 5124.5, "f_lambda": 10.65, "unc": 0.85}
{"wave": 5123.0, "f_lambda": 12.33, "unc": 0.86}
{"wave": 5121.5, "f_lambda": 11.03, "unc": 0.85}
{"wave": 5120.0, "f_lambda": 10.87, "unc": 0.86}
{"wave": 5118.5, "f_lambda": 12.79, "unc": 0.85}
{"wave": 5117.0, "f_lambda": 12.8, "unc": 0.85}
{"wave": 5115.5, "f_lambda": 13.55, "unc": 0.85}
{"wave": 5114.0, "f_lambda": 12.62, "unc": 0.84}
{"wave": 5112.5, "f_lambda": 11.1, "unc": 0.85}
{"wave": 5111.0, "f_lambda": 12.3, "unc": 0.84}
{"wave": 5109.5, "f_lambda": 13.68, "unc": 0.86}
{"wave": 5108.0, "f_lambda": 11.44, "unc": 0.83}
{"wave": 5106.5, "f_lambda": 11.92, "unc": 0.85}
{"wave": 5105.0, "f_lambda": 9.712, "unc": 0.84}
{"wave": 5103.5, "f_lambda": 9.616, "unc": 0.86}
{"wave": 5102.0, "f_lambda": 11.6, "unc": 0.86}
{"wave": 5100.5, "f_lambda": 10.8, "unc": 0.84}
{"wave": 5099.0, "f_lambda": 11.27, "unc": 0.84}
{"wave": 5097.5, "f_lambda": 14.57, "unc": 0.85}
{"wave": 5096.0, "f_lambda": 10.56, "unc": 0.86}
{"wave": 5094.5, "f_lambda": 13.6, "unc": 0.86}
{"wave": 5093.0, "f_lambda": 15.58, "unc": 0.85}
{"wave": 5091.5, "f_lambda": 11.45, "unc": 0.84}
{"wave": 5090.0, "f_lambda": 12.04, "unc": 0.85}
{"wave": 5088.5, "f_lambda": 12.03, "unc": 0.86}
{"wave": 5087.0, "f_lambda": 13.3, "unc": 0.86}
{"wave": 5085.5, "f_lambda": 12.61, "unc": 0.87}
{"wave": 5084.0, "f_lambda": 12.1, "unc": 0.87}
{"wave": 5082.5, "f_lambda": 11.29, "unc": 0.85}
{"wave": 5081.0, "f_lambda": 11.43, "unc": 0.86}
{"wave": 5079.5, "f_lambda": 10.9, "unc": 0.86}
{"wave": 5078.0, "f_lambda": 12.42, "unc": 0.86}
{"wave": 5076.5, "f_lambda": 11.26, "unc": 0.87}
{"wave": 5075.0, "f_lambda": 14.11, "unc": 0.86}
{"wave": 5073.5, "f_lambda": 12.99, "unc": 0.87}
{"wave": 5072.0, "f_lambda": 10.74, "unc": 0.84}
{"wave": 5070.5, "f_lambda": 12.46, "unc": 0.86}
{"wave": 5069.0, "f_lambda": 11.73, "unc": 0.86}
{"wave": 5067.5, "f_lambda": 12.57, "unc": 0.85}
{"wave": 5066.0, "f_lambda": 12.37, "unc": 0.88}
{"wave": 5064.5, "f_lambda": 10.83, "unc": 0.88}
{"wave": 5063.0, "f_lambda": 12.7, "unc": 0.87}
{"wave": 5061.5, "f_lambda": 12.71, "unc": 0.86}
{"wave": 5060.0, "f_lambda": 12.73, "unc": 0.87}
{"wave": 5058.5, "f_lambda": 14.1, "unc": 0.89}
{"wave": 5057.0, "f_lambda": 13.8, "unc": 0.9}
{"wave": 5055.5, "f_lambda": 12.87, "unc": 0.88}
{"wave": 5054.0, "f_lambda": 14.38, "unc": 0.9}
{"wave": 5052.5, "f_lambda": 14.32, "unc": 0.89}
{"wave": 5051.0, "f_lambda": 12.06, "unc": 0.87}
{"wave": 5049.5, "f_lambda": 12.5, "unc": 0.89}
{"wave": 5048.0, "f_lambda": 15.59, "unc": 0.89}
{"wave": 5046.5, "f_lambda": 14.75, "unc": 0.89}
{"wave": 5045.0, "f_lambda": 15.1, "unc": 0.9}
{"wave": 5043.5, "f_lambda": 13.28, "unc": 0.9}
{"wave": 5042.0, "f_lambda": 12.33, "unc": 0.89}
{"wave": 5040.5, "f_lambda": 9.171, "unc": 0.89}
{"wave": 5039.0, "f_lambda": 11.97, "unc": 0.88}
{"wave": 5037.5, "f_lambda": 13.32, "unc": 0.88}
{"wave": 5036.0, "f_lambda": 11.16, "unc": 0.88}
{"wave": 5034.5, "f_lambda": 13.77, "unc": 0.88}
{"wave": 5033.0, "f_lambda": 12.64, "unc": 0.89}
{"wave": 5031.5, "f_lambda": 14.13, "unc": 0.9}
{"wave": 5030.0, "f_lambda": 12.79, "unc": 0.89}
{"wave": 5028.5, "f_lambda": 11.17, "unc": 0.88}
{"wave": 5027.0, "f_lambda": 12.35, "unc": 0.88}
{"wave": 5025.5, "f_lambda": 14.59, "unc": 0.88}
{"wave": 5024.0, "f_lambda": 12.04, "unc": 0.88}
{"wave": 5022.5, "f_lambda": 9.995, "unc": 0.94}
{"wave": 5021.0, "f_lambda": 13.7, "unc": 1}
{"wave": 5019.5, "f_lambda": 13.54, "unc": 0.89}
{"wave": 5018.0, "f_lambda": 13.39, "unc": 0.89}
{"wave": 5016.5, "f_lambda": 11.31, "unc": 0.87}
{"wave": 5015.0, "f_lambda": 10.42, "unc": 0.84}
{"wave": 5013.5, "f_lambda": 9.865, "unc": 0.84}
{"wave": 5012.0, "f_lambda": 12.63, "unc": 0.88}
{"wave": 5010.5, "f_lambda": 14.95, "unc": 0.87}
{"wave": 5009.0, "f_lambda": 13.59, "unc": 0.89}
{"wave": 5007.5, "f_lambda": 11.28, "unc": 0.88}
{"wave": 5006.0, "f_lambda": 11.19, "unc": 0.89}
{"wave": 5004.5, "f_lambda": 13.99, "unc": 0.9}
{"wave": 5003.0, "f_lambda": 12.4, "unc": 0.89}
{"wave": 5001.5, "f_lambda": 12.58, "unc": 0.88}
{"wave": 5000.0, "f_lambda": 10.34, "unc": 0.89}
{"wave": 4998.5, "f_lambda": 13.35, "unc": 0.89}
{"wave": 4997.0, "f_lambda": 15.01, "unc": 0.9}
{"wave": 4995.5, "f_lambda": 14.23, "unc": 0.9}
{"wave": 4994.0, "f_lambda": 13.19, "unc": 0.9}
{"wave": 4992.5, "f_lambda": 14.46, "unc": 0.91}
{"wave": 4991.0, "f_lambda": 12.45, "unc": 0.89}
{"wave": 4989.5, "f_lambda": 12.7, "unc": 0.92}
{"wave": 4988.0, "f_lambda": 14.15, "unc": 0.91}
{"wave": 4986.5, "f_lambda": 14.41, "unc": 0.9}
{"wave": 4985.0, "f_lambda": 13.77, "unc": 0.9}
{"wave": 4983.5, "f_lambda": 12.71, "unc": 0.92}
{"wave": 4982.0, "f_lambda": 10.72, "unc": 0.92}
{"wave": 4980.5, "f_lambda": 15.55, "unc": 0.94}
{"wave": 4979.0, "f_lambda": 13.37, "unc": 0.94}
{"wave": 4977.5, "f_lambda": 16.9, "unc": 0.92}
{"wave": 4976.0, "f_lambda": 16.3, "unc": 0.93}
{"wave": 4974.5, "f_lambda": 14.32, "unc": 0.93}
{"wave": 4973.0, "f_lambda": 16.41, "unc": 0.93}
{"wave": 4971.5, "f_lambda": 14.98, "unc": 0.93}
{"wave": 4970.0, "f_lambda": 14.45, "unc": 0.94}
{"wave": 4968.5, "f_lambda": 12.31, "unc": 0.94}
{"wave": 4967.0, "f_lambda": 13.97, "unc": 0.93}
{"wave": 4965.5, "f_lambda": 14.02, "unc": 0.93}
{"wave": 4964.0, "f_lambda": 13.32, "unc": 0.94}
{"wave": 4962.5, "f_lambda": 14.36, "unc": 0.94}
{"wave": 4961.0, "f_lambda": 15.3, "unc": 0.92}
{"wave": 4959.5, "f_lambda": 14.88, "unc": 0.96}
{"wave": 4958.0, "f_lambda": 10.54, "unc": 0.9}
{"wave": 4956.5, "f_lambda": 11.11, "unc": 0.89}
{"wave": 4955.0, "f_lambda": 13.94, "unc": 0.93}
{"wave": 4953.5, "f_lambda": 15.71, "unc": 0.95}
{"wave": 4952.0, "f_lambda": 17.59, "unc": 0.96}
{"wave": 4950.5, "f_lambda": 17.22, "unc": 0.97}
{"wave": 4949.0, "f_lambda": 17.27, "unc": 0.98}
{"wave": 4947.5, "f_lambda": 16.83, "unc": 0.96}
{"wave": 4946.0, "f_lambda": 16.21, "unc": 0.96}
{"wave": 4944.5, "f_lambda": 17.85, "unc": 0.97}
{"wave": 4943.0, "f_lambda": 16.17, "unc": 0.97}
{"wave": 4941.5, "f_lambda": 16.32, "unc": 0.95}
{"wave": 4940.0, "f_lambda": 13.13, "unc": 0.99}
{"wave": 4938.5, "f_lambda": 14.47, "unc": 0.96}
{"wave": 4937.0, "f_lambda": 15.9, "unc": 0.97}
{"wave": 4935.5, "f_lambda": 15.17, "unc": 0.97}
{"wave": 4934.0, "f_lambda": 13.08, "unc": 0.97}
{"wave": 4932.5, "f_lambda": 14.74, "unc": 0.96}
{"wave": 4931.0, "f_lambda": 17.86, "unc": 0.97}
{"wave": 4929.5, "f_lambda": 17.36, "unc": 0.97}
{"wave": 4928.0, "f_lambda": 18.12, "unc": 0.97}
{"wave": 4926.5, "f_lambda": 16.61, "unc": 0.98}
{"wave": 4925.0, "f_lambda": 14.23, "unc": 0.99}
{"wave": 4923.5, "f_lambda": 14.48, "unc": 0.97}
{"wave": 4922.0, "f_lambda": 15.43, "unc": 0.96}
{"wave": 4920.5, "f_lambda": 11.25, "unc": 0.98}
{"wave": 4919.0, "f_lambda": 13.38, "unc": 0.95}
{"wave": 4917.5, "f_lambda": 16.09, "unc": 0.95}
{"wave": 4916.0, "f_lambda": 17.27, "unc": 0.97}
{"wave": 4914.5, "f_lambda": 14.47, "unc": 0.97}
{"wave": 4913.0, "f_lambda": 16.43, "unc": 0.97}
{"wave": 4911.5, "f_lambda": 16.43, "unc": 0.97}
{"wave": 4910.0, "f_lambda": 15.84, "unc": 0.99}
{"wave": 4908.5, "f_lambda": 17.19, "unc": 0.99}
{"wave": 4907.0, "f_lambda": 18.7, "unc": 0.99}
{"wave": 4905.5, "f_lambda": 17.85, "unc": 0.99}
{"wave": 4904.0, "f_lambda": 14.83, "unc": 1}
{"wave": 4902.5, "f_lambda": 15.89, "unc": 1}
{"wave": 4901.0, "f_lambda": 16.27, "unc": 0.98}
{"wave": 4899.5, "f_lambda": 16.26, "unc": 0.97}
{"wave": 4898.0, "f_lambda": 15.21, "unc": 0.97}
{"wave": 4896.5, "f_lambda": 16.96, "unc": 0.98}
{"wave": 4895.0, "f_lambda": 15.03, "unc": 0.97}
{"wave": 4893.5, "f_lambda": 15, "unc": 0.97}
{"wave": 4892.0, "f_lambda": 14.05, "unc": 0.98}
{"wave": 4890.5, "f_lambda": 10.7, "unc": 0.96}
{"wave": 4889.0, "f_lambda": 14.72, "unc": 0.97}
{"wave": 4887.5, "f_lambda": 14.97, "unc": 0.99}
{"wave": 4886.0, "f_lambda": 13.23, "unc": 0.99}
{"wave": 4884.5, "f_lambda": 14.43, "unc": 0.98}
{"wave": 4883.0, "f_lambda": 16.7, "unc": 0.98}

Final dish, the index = 1.5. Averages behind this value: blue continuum 16.4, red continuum 14.3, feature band 14.9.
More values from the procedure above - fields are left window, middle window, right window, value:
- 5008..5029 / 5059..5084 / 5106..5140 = 0.22 AA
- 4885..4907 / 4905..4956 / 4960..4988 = -3.72 AA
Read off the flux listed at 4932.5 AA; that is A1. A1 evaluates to 14.74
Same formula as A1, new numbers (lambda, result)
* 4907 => 18.7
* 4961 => 15.3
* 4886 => 13.23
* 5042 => 12.33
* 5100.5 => 10.8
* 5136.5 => 12.8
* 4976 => 16.3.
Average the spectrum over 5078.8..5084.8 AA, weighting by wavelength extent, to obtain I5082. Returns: 11.4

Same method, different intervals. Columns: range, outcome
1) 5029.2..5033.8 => 13.2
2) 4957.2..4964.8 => 13.7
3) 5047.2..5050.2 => 14.1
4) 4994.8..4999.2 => 14.2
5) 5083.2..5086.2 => 12.3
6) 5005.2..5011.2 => 12.7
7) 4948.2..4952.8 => 17.3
